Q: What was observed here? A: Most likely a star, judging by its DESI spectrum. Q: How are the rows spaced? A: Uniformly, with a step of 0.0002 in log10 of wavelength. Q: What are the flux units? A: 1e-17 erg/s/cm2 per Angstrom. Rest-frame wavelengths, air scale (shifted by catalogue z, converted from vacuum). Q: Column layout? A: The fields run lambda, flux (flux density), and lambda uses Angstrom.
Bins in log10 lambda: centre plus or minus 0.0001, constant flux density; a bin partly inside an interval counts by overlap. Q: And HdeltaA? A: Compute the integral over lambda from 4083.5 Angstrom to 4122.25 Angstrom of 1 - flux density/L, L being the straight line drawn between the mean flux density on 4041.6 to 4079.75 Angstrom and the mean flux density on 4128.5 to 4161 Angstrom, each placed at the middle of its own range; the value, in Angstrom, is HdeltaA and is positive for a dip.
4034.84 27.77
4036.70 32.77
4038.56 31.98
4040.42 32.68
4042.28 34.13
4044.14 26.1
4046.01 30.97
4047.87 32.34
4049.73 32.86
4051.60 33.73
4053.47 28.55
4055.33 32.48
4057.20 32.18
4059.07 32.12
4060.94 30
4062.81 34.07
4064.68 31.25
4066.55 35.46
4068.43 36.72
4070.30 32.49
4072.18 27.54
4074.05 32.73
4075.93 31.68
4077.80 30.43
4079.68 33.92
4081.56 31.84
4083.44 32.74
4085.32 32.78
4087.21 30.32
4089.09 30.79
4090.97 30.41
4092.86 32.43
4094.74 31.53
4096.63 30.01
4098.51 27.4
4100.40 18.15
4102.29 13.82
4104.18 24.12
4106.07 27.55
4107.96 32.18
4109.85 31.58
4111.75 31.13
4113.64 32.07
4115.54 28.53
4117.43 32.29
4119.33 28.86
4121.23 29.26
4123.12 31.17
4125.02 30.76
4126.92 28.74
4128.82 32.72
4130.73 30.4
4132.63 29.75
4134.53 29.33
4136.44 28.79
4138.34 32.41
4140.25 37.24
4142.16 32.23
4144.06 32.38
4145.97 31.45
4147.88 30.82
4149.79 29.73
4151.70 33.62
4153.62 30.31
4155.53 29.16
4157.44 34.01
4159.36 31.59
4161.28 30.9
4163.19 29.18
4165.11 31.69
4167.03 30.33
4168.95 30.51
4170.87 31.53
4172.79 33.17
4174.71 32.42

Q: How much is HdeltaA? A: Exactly 3.5 Angstrom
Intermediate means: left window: 31.9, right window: 31.5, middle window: 28.9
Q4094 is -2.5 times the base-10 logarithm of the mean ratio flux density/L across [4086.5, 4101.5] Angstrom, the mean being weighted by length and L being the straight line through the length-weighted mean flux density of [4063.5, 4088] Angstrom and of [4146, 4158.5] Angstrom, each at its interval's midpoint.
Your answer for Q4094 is 0.121 mag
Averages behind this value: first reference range 32.3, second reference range 31.3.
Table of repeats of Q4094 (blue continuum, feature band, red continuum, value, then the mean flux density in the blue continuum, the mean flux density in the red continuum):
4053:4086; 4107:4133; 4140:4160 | 0.045 mag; 32.2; 31.9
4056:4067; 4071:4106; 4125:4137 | 0.089 mag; 32.4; 30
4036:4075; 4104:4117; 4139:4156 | 0.069 mag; 32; 32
